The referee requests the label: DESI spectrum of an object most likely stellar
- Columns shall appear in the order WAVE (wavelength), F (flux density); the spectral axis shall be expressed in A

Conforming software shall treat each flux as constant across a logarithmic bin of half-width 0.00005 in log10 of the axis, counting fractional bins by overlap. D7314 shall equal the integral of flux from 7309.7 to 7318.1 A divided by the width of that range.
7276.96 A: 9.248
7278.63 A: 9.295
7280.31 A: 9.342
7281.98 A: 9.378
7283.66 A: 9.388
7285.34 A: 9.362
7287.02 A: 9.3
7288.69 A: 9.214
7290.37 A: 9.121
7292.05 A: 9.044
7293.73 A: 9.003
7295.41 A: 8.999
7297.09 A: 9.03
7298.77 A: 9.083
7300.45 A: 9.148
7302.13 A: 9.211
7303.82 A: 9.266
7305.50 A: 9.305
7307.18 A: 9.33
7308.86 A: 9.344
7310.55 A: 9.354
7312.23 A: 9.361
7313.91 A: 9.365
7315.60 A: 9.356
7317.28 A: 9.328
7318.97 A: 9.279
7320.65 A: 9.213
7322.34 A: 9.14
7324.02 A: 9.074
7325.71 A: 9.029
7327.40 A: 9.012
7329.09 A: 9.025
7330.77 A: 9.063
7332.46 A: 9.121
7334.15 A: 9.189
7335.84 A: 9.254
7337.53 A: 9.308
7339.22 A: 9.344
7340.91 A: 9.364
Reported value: 9.35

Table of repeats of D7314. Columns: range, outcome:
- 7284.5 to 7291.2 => 9.25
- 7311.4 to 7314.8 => 9.36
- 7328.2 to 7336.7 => 9.13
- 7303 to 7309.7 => 9.32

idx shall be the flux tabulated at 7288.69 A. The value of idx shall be 9.214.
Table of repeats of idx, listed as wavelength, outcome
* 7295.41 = 8.999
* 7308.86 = 9.344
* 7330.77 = 9.063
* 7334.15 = 9.189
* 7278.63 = 9.295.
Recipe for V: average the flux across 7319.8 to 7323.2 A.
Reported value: 9.2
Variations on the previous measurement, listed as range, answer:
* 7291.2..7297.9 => 9.02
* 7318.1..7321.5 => 9.24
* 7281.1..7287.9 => 9.36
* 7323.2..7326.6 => 9.03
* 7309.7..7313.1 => 9.36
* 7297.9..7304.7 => 9.17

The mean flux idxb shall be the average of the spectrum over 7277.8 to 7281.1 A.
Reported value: 9.31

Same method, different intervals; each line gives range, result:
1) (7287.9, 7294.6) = 9.09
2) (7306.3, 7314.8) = 9.35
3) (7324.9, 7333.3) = 9.05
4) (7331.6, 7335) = 9.14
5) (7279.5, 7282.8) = 9.38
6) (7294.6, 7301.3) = 9.07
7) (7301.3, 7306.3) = 9.25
